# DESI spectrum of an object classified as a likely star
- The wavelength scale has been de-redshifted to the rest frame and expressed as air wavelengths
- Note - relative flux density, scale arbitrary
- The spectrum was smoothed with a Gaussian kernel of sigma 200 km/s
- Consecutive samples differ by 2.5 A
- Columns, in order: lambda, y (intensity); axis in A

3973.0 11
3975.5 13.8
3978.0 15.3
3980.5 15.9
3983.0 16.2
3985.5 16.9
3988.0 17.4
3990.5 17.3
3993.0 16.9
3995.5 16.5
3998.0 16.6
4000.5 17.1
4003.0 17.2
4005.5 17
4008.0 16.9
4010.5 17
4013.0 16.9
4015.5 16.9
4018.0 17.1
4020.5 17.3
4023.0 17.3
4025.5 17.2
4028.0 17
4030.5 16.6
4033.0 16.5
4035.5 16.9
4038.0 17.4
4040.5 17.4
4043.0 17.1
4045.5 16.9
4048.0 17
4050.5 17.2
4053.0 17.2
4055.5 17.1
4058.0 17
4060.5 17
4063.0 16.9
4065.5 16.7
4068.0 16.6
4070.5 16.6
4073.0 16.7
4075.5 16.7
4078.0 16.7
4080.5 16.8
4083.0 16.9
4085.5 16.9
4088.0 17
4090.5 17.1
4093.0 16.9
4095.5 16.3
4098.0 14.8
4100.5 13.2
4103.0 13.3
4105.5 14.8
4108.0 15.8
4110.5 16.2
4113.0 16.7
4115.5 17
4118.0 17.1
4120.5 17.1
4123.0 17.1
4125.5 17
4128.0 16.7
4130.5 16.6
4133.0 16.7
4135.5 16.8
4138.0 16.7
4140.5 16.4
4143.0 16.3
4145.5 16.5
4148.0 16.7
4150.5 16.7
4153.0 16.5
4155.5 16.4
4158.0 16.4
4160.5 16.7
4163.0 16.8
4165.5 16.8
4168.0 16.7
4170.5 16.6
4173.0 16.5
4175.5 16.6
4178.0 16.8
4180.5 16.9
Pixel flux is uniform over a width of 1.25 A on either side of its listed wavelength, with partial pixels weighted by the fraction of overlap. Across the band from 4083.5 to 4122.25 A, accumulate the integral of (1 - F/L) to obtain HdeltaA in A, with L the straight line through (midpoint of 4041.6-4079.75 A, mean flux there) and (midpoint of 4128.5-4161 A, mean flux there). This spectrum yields 1.59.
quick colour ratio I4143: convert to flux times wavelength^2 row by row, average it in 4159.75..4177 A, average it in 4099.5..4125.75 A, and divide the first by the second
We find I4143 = 1.08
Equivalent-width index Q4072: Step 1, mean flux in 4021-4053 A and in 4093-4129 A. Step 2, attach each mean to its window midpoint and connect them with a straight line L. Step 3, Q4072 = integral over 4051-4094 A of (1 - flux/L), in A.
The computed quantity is -0.9 A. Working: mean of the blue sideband 17.1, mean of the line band 16.9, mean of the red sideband 16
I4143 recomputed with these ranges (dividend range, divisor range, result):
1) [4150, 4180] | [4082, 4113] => 1.09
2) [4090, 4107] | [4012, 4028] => 0.92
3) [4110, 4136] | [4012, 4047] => 1.03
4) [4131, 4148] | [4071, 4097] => 1.02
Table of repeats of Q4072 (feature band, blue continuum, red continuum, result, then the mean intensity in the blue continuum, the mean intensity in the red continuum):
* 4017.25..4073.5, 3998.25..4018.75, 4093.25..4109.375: -2.99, 17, 14.8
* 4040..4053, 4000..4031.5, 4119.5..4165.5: -0.12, 17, 16.7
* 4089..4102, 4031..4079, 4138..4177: 0.89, 16.9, 16.6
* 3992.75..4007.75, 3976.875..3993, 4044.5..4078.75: -0.25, 16.5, 16.9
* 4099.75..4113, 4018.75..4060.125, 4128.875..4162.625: 1.46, 17.1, 16.6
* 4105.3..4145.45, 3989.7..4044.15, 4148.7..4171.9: 0.26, 17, 16.6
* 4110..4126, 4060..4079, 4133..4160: -0.28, 16.7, 16.6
